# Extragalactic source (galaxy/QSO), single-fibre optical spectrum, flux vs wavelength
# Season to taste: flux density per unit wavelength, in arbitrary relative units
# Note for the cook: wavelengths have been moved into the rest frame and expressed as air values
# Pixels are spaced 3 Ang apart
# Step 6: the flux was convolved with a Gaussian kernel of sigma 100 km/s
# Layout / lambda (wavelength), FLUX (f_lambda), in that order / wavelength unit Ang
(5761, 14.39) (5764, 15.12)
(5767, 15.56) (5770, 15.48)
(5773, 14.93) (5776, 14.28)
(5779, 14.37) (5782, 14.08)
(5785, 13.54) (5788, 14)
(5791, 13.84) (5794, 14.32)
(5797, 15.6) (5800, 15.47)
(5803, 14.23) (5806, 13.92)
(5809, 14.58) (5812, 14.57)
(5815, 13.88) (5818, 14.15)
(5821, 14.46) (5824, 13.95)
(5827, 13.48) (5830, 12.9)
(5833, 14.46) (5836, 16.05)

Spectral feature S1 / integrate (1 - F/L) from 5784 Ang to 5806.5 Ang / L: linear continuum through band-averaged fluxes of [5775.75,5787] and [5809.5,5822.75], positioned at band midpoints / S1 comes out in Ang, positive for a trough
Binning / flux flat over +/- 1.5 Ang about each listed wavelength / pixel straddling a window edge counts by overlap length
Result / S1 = -0.4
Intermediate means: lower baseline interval 14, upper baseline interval 14.3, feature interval 14.4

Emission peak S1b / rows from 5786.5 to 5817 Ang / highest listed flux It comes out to 15.6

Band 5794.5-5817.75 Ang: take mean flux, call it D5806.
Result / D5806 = 14.6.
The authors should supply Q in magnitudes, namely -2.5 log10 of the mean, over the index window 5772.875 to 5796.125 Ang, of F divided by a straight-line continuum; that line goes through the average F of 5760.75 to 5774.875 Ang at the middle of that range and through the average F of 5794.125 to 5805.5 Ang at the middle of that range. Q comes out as 0.06 mag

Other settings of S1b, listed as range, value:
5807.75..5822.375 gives 14.58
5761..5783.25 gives 15.56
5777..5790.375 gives 14.37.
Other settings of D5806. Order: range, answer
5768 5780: 14.8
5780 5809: 14.3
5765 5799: 14.6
